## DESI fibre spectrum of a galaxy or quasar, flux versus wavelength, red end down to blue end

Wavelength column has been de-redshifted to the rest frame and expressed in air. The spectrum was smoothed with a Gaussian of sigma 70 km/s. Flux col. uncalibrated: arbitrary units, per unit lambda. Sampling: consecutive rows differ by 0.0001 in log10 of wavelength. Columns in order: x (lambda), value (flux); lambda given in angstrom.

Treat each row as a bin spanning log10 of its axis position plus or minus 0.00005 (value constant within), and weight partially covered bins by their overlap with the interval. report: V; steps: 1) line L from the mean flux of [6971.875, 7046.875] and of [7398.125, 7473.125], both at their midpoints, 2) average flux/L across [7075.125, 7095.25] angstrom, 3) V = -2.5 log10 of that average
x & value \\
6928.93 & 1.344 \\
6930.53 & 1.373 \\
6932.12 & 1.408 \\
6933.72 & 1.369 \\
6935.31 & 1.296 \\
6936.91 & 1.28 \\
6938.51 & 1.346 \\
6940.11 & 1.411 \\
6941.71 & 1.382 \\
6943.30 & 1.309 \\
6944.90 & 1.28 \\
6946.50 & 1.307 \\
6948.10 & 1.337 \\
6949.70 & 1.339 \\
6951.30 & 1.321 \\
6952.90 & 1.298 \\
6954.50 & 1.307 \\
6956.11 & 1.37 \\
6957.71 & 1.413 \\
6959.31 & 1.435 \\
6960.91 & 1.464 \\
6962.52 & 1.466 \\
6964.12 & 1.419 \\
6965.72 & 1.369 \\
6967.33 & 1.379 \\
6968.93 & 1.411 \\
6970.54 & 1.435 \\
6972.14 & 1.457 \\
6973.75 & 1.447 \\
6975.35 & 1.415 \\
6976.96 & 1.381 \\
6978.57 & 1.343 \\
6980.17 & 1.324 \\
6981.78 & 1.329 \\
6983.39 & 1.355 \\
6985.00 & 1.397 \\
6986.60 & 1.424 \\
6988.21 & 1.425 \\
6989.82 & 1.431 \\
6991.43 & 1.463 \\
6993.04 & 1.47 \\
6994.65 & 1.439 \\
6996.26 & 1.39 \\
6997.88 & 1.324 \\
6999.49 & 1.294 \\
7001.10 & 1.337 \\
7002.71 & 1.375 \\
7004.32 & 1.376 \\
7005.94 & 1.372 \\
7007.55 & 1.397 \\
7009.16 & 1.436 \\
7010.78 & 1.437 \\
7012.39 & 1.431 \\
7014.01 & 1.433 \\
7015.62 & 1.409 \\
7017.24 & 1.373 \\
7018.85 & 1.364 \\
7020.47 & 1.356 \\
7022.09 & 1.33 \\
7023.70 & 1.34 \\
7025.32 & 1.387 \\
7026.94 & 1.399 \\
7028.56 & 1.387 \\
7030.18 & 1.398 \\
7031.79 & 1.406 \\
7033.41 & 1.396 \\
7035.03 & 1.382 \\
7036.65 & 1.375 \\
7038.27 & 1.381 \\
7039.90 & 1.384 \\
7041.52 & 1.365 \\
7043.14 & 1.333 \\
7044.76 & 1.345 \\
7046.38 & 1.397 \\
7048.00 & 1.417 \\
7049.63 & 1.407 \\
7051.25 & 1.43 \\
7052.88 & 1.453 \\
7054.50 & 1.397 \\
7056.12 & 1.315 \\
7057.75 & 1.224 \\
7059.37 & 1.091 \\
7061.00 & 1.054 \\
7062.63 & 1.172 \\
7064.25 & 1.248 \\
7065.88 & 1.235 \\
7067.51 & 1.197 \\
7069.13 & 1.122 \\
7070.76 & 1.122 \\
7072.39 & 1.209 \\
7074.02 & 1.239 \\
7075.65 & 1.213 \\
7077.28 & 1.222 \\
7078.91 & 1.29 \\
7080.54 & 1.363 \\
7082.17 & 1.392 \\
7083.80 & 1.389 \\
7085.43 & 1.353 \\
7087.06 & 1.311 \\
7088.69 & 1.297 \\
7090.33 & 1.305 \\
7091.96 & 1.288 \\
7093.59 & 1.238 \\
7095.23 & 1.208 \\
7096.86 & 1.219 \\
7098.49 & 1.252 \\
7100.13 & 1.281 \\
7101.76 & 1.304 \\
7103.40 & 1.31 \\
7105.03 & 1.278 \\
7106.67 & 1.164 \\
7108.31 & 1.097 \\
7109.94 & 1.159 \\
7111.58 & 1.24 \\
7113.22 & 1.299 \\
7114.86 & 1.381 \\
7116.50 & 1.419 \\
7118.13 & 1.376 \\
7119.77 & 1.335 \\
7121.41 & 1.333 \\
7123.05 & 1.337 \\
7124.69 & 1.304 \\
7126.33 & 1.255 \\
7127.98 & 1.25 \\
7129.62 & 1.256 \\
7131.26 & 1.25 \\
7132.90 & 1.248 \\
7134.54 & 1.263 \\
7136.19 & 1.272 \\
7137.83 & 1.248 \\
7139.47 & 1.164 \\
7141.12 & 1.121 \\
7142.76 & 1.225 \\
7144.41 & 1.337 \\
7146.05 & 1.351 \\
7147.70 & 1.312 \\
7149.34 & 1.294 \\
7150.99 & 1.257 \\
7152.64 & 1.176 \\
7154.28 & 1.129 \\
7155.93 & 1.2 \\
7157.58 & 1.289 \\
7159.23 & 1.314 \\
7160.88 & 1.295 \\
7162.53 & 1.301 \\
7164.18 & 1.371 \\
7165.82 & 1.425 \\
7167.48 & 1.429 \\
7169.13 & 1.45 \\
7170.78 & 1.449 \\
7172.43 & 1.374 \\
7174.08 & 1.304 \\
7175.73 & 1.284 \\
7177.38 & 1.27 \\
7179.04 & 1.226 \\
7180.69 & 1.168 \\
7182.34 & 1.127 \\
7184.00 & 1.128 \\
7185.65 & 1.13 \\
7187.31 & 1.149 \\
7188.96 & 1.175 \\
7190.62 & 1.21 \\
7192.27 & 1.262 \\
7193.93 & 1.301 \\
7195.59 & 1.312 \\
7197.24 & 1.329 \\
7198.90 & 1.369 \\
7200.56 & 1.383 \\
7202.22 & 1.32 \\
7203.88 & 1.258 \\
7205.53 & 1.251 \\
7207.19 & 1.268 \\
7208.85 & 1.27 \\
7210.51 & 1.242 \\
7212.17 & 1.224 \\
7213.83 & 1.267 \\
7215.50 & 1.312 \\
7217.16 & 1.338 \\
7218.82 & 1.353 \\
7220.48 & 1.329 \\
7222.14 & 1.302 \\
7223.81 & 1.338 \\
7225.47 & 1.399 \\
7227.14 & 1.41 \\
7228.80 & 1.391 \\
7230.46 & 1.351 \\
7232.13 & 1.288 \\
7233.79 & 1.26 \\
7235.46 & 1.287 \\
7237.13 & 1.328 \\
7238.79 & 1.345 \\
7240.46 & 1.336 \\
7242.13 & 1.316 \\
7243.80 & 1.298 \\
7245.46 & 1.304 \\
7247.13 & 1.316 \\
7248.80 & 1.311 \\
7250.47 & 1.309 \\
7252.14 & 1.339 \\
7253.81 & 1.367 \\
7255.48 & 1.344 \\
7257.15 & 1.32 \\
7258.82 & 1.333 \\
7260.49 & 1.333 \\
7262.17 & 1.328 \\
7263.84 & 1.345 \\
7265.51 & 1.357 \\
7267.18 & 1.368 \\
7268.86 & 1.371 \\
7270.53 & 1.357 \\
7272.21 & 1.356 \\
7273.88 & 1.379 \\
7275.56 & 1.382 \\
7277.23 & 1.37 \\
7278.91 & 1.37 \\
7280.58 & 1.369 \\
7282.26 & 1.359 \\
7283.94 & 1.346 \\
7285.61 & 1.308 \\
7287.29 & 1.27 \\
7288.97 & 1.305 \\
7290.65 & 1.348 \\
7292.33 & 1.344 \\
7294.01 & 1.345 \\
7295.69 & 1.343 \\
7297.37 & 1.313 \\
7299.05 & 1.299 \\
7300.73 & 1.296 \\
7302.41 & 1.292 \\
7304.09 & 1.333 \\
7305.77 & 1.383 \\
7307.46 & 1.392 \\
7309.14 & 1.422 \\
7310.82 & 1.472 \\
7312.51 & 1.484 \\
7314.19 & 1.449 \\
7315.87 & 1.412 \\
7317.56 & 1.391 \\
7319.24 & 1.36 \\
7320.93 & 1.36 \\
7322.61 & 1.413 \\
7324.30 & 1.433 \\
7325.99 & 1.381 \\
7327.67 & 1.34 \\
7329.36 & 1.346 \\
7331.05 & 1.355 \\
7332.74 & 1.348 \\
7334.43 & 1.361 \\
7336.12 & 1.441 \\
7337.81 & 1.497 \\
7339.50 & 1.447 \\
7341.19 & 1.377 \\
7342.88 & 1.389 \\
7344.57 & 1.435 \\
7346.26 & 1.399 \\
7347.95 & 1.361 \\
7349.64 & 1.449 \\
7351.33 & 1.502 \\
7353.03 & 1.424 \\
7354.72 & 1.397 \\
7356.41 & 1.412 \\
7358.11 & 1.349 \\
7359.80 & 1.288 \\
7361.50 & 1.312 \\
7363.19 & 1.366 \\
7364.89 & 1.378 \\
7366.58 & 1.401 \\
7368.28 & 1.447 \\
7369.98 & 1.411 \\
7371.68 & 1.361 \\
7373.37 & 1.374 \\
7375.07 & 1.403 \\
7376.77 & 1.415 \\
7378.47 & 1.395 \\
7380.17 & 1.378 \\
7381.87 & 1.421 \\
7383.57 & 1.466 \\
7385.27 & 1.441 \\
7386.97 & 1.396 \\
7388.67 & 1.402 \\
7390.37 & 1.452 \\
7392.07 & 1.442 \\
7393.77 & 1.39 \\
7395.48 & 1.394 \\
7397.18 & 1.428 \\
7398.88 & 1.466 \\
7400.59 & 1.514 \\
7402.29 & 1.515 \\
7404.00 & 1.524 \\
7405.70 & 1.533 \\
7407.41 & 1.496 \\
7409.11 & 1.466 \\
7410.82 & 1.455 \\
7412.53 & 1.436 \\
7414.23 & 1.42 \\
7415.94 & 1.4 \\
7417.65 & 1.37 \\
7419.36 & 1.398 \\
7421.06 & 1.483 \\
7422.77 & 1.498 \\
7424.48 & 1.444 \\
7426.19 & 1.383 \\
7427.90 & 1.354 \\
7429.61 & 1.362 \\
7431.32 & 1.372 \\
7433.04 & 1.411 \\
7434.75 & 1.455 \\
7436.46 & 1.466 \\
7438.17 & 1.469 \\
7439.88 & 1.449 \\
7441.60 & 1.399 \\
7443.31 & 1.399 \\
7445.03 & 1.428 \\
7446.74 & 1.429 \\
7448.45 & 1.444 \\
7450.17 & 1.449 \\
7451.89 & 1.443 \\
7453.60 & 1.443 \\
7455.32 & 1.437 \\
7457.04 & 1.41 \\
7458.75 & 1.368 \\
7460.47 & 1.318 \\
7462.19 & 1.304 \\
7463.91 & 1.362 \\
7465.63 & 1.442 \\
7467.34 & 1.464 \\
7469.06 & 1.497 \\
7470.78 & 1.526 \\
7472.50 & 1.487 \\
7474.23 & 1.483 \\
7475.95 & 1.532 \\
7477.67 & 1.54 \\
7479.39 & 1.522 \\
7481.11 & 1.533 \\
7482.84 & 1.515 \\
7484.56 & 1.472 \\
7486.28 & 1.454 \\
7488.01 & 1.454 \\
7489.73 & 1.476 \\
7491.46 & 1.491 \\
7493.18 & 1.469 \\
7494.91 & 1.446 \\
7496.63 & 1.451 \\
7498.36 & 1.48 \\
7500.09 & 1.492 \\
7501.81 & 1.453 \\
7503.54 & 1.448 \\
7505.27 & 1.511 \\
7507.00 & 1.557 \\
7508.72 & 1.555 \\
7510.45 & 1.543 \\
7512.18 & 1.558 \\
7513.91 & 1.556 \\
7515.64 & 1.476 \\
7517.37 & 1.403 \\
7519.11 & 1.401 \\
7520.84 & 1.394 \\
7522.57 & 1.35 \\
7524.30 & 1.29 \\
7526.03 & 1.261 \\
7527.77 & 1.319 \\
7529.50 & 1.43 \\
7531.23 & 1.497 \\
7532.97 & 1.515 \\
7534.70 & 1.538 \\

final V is 0.08 mag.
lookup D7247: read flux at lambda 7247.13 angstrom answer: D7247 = 1.316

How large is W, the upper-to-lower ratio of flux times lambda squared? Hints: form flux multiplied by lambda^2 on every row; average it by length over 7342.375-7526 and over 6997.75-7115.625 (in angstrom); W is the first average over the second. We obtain 1.21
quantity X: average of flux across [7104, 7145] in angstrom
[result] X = 1.26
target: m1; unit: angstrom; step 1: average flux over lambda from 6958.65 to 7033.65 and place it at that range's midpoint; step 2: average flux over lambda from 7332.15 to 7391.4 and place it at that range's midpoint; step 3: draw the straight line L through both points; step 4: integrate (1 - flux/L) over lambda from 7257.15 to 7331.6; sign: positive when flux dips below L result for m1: 2.2 angstrom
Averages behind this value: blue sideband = 1.4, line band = 1.36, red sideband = 1.4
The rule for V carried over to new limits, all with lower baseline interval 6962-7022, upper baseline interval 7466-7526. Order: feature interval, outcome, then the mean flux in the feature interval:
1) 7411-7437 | 0.035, 1.42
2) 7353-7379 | 0.056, 1.38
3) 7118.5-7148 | 0.119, 1.27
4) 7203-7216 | 0.137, 1.26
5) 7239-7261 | 0.087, 1.33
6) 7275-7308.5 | 0.082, 1.34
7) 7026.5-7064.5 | 0.050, 1.34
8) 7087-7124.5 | 0.108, 1.28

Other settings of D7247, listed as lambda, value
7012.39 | 1.431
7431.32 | 1.372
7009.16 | 1.436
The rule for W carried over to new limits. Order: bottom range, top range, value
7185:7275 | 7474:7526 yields 1.21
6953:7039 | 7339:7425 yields 1.14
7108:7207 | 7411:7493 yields 1.22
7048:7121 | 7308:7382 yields 1.18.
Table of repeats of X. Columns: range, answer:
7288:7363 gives 1.38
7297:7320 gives 1.38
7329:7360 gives 1.4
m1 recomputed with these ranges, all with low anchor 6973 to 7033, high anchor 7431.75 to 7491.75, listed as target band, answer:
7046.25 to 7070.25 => 2.1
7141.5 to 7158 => 1.8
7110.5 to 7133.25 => 1.6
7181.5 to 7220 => 4.2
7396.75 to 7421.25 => -0.3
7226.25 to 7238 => 0.7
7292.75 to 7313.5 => 0.9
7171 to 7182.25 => 1.1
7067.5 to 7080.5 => 1.7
